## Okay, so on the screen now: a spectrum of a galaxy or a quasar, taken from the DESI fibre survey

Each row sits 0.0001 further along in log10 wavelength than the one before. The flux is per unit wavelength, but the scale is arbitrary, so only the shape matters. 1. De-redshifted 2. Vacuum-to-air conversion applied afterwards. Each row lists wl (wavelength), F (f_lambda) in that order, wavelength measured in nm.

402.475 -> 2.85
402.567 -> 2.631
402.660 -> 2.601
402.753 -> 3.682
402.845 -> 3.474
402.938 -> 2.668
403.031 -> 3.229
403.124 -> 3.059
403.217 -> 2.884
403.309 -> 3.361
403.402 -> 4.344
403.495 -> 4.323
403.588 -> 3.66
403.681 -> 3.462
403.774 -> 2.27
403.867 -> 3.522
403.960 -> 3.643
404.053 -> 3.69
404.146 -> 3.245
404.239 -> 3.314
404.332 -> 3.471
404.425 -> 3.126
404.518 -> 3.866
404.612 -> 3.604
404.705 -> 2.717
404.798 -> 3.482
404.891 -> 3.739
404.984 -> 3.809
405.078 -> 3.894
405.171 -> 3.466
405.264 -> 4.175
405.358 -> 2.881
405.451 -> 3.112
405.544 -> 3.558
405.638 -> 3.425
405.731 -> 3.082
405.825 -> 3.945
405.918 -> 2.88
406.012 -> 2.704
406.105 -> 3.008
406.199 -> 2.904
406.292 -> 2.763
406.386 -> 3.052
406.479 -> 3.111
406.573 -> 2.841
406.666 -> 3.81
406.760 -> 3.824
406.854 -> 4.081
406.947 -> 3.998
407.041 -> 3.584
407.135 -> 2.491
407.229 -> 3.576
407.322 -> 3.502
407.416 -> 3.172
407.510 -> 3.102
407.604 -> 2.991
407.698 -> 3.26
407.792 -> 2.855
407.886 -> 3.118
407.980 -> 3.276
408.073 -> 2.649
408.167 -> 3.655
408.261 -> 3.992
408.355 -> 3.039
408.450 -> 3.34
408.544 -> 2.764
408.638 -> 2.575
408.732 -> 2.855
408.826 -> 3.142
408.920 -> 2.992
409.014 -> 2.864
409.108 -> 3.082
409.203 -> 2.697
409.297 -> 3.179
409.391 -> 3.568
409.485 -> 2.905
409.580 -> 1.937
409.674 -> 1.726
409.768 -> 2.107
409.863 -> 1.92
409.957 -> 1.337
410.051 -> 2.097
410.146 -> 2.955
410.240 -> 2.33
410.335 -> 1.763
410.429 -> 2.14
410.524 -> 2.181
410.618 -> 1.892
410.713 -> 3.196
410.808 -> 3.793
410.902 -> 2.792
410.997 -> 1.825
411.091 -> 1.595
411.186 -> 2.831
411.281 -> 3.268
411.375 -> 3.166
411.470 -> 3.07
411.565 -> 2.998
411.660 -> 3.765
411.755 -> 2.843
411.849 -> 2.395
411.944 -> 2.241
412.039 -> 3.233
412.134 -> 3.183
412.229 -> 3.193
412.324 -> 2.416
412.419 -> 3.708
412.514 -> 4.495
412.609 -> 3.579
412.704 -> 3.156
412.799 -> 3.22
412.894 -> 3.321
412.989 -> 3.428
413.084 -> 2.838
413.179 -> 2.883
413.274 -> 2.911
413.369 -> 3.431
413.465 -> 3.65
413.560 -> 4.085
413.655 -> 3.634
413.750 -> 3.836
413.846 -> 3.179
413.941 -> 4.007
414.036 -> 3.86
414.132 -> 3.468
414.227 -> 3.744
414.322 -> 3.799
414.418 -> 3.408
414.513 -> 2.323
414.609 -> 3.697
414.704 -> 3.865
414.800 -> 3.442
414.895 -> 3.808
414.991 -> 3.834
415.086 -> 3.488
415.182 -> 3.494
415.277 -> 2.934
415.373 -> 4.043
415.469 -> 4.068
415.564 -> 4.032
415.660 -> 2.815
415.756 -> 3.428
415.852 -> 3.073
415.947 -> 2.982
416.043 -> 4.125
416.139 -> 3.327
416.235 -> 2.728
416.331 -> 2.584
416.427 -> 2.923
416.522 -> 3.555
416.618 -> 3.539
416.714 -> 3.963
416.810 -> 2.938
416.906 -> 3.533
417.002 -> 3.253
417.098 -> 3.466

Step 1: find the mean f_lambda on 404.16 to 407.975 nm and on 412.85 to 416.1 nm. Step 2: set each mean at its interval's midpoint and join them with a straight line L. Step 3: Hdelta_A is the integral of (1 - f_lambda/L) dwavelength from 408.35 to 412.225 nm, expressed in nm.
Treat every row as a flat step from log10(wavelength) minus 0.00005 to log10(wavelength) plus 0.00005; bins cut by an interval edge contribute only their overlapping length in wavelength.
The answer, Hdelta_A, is 0.840 nm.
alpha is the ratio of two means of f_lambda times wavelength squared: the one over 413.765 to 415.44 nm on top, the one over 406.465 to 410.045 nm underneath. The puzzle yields 1.22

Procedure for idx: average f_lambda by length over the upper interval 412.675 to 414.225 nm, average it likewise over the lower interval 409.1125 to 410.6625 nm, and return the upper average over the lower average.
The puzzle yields 1.49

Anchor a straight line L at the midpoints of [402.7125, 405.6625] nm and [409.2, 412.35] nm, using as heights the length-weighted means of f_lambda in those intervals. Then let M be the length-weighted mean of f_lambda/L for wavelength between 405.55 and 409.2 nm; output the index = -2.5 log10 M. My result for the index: -0.05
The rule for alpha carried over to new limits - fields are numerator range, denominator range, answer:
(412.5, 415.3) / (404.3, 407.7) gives 1.08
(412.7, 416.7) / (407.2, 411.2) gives 1.28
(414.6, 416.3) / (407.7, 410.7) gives 1.34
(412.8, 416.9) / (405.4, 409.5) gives 1.12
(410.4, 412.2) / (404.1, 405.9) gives 0.83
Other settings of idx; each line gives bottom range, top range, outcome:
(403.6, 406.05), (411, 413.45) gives 0.91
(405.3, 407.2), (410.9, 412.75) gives 0.92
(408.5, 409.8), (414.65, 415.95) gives 1.29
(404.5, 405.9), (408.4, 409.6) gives 0.84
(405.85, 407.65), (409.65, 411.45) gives 0.74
